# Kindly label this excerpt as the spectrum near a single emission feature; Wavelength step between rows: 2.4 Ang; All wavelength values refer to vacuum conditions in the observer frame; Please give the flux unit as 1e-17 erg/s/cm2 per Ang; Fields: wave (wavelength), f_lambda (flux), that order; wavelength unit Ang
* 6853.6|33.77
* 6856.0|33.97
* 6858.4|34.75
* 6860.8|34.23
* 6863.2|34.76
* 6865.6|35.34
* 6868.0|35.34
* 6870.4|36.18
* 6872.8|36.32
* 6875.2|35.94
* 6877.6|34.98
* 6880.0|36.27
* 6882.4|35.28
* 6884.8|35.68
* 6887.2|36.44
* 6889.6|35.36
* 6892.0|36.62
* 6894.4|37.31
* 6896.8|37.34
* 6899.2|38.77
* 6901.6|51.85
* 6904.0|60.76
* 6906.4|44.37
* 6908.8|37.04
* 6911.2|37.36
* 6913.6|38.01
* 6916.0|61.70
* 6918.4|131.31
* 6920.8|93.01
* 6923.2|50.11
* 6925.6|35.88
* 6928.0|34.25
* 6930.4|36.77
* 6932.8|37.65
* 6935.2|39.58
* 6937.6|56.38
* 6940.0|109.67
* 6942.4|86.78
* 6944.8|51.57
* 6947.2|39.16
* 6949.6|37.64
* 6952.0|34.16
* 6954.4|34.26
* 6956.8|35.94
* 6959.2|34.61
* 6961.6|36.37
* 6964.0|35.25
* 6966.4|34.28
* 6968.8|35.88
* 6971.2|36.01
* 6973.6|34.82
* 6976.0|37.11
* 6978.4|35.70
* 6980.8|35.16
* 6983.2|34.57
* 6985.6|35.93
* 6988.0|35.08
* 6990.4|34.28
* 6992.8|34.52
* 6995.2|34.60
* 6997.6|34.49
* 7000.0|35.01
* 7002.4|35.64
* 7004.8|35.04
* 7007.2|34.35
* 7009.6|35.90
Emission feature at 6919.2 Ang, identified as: H-alpha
